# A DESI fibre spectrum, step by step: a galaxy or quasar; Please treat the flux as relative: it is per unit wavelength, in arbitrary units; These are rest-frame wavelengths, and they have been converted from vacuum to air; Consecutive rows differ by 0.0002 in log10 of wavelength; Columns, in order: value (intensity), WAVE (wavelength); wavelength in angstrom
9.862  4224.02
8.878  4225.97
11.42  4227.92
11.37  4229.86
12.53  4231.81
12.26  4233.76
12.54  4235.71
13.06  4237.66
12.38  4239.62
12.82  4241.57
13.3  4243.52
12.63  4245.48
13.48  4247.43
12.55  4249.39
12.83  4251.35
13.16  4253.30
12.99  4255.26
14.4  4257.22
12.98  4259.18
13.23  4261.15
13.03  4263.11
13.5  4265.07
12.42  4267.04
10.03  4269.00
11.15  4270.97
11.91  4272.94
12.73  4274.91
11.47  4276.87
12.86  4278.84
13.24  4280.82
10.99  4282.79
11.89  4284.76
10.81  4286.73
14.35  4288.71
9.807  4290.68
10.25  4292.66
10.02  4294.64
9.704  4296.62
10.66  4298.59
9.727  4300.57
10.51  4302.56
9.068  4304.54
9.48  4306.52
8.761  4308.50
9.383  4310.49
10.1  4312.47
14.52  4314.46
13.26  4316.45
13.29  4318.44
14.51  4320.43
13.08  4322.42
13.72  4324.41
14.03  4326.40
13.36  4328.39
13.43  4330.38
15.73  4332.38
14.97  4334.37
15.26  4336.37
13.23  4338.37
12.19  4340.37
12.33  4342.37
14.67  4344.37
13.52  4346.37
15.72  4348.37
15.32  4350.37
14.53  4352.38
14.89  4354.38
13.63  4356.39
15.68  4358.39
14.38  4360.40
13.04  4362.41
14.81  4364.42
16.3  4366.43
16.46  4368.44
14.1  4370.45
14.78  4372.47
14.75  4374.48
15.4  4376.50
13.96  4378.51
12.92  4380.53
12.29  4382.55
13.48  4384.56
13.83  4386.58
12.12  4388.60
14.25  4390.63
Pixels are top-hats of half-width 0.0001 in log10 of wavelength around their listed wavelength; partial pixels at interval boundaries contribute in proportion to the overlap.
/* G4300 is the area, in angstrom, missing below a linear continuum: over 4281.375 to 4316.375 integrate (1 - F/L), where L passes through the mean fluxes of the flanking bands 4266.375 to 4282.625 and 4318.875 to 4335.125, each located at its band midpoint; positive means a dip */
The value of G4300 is 6.0 angstrom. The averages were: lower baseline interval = 11.9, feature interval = 10.7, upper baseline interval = 14.1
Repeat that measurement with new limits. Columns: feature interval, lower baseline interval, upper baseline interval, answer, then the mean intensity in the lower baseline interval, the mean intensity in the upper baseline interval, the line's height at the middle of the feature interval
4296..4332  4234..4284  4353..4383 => 4.80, 12.6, 14.5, 13.6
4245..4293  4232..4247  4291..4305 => -4.29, 12.7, 10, 11.4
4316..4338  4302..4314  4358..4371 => -4.92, 9.74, 15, 11.5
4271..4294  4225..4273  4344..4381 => 2.31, 12.4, 14.7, 13.1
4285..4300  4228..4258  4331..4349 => 2.94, 12.8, 14.1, 13.5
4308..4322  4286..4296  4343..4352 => 0.51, 11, 14.7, 12.6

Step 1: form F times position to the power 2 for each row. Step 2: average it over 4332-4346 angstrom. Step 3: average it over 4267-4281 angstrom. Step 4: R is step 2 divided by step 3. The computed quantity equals 1.21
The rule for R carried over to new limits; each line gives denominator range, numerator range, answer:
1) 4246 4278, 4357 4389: 1.19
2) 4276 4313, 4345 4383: 1.41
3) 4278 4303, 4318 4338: 1.29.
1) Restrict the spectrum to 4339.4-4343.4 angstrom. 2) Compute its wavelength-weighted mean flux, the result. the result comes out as 12.3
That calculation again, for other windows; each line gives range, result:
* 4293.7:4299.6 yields 10.1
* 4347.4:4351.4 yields 15.5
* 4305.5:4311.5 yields 9.22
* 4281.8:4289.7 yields 12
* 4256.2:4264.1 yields 13.4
